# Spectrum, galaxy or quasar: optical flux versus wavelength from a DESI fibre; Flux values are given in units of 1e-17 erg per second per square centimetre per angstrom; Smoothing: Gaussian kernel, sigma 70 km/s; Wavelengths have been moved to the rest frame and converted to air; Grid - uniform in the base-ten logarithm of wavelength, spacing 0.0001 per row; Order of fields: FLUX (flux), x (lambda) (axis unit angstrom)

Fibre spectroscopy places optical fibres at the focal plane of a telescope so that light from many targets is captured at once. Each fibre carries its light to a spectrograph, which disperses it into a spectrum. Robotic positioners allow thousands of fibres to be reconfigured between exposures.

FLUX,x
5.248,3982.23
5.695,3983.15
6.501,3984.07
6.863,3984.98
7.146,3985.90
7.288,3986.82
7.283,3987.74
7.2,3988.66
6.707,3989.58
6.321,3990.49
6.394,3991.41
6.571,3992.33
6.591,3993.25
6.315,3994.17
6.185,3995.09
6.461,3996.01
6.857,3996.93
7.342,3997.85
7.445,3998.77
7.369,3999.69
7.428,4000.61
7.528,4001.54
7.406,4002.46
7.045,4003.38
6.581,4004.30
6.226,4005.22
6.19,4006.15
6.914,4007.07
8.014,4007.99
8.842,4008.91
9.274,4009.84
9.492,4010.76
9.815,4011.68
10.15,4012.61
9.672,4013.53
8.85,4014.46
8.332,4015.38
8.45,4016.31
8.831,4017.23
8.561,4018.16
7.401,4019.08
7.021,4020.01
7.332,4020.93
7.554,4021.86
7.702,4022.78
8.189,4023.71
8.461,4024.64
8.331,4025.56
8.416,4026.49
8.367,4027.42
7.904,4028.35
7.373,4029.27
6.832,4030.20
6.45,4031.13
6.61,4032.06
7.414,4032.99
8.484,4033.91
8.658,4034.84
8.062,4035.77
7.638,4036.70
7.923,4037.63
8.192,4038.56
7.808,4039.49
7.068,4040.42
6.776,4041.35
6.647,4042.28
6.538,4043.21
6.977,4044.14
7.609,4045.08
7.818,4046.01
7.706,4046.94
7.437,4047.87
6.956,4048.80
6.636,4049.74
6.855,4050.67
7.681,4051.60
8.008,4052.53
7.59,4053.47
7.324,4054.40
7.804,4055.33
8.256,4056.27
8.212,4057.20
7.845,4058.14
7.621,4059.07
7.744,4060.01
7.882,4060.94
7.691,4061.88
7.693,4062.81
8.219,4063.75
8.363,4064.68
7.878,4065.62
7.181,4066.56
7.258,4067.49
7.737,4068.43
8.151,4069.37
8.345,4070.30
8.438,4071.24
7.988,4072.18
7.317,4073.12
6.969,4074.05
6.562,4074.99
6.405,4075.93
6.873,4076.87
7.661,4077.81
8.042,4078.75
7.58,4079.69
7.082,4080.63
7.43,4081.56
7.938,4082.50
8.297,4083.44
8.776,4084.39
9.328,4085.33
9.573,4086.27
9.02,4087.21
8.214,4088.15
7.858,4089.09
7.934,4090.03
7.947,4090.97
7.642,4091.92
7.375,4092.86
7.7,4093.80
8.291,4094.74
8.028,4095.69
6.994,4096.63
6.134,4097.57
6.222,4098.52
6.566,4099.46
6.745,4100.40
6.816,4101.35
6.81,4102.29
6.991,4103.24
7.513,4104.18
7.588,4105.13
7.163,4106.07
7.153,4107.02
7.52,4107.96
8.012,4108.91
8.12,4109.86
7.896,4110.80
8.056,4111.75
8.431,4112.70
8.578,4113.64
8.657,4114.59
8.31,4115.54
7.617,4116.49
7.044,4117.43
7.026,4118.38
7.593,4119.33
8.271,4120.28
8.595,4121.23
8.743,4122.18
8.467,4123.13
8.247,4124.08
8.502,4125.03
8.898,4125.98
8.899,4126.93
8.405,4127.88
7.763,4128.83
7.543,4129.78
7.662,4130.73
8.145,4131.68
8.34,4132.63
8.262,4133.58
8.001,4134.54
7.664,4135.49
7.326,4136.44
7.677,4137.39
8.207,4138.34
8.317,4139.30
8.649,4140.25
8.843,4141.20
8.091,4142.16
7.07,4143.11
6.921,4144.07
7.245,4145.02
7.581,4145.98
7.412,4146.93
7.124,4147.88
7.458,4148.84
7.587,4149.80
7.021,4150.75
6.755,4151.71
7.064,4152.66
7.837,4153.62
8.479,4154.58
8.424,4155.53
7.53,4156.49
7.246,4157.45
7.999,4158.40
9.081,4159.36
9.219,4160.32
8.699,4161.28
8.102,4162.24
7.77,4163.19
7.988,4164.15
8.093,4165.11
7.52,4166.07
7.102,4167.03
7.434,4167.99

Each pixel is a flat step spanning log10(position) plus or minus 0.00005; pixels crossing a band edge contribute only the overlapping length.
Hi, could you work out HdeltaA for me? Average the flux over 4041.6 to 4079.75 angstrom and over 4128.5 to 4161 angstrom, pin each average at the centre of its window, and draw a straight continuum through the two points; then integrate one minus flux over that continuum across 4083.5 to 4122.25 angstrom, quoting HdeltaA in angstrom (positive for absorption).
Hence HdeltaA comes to -0.5 angstrom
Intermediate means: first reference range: 7.54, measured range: 7.77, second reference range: 7.82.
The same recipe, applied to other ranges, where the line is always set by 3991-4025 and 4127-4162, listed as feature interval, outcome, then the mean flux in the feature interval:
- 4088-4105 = 1.1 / 7.31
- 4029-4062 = 1.0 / 7.5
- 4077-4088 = -0.6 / 8.21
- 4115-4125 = -0.2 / 8.01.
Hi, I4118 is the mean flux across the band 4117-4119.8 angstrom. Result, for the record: 7.21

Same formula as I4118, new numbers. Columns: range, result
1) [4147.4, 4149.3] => 7.29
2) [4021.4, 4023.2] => 7.65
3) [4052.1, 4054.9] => 7.64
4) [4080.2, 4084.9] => 7.93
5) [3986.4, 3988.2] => 7.27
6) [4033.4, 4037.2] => 8.21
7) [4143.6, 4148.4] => 7.26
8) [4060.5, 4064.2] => 7.86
